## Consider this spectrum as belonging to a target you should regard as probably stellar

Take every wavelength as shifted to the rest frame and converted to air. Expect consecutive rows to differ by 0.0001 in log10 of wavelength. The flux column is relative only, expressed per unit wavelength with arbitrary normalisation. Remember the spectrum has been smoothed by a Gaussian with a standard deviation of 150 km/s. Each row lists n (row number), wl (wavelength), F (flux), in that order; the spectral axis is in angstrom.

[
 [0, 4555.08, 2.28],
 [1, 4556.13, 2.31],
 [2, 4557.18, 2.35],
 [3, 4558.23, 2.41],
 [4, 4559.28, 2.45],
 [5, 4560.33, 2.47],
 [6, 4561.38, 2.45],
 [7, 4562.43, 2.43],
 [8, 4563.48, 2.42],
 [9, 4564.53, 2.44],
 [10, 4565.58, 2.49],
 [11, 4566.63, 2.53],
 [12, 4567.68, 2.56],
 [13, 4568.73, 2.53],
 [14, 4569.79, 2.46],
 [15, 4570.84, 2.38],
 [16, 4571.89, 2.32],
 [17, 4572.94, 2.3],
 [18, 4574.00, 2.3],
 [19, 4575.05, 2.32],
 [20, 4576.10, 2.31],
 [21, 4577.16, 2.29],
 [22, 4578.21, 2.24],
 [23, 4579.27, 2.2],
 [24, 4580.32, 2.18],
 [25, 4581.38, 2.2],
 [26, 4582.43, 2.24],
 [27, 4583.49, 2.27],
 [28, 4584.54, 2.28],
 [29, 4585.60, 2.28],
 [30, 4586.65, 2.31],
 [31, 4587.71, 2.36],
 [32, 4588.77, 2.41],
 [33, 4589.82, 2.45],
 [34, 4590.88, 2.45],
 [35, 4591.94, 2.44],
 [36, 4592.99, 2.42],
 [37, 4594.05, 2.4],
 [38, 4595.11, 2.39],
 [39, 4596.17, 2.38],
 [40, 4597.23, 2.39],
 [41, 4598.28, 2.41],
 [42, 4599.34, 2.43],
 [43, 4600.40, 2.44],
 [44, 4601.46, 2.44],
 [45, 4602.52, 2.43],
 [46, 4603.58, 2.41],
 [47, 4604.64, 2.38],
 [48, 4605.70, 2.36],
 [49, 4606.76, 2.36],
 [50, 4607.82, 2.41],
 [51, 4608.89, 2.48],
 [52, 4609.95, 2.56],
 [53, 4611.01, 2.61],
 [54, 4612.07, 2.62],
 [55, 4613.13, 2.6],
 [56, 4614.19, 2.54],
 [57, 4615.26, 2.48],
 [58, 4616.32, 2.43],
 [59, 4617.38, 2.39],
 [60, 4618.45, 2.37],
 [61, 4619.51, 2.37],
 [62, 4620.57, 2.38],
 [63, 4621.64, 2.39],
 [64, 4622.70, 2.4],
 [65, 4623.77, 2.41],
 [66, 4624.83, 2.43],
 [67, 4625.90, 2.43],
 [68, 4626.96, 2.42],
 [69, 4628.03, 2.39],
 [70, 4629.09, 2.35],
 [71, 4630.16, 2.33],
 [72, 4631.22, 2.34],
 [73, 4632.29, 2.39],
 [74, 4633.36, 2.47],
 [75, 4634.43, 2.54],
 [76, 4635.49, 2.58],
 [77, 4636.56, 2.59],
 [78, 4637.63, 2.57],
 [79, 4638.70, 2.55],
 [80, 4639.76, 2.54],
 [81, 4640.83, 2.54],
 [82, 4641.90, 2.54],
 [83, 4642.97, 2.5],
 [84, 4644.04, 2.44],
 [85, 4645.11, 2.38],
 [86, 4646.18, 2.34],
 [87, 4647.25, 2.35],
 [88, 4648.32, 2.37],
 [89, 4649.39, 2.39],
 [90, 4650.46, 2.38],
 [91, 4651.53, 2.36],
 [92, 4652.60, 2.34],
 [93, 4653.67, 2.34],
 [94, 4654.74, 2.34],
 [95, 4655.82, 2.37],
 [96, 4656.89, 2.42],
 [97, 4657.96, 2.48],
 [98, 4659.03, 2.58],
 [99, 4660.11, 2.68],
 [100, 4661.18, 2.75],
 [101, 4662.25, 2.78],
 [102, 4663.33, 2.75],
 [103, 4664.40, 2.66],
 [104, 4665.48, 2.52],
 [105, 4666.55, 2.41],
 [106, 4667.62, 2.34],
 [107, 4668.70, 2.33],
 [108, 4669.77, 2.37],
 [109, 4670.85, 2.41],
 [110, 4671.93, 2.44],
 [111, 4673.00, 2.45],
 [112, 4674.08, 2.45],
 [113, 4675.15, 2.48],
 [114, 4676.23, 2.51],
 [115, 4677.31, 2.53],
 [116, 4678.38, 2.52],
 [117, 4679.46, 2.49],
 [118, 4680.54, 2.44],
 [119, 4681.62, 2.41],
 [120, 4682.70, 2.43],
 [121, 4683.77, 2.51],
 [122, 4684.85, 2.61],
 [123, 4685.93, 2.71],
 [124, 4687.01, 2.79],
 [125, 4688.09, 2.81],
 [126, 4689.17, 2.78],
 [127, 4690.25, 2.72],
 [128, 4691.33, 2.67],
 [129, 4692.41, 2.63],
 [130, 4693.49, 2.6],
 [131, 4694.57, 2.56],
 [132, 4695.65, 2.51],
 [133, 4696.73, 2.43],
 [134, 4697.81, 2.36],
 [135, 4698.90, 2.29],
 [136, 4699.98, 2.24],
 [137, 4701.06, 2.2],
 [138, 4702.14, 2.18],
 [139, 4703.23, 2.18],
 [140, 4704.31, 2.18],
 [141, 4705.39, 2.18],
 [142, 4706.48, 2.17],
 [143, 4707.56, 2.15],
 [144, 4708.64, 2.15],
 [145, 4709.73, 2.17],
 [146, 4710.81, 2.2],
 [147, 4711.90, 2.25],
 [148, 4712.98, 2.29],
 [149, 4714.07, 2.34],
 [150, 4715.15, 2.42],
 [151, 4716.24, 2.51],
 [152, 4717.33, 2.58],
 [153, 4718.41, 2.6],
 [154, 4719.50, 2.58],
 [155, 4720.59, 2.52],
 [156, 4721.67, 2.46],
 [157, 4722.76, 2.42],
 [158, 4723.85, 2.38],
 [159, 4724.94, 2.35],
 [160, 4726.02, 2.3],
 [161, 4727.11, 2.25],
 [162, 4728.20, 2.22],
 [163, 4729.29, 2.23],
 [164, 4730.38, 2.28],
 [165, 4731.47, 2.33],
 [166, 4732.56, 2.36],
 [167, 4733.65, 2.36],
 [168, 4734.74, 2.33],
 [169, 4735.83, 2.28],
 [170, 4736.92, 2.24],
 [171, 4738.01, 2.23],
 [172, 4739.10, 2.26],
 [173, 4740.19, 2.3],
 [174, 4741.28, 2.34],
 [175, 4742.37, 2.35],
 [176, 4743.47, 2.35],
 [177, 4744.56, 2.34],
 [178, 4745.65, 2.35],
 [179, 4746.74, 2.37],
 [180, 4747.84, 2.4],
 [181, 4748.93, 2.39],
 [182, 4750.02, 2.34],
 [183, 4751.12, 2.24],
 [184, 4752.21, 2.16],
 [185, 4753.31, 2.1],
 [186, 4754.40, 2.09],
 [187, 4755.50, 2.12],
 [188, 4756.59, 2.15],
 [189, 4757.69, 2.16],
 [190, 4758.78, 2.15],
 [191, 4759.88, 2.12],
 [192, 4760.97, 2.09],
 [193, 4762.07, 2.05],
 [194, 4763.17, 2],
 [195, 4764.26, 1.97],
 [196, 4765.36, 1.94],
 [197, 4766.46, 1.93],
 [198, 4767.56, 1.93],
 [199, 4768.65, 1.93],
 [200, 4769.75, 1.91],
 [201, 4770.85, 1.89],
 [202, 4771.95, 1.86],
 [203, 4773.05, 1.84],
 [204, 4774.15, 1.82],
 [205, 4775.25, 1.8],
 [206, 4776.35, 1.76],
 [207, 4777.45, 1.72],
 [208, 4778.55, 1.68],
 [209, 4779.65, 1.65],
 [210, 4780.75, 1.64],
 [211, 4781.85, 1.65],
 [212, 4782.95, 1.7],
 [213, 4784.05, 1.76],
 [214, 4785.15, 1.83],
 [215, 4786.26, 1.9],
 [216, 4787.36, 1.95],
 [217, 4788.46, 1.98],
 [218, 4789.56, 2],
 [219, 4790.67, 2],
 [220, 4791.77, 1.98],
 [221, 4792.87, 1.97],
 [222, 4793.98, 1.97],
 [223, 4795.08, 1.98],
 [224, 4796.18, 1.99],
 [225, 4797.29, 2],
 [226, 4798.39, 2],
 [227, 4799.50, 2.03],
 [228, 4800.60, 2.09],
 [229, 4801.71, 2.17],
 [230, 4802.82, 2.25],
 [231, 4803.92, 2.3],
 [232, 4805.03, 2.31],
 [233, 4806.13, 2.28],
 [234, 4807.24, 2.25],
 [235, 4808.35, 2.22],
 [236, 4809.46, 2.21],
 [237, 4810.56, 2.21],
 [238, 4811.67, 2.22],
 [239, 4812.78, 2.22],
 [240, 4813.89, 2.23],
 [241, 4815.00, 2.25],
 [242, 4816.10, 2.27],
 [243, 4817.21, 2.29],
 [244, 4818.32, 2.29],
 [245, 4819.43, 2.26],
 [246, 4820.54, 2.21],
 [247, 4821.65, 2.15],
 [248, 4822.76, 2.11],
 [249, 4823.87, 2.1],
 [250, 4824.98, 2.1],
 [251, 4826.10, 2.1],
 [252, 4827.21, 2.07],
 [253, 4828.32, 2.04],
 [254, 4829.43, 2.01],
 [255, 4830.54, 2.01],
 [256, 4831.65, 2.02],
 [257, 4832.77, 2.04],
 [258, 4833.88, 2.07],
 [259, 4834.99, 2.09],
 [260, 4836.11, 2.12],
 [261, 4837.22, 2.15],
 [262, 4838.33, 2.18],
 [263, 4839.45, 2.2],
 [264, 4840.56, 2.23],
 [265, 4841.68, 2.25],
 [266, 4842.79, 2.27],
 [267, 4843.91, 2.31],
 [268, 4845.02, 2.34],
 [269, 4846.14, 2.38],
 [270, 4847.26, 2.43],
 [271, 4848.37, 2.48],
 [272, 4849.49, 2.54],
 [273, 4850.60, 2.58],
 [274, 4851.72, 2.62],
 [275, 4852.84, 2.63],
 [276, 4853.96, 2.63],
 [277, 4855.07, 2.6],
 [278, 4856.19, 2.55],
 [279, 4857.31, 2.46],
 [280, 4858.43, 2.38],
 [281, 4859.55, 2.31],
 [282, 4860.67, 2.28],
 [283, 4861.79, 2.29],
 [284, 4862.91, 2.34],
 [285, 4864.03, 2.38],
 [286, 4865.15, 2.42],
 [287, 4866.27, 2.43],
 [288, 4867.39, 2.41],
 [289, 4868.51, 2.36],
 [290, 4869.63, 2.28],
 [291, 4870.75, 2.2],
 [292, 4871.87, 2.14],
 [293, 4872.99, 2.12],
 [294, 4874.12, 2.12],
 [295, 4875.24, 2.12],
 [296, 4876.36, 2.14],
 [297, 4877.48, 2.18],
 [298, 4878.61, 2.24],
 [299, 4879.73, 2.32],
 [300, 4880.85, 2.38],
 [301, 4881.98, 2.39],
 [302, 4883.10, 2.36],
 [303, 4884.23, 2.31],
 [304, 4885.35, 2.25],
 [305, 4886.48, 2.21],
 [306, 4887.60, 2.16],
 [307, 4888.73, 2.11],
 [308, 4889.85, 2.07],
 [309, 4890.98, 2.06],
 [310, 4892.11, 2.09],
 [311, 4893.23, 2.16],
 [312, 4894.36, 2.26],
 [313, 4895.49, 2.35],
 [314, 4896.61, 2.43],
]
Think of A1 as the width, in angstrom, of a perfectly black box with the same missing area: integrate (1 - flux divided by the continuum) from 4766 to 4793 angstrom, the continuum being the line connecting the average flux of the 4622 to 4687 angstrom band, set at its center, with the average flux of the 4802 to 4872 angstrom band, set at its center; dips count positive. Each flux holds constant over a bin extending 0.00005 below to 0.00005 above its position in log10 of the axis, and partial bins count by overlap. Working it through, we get 5.7 angstrom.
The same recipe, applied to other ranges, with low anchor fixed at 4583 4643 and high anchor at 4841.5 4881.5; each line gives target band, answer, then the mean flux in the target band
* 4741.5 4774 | 3.7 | 2.12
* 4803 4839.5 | 3.1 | 2.17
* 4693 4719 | 0.9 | 2.32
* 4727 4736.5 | 0.4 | 2.29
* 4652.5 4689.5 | -1.6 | 2.52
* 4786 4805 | 2.7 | 2.04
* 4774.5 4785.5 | 3.1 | 1.72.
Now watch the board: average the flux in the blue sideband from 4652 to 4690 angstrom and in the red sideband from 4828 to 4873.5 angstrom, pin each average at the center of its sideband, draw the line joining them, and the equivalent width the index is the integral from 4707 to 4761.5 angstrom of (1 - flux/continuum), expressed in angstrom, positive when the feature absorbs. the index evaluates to 3.3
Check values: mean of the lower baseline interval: 2.52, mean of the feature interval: 2.3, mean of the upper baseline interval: 2.31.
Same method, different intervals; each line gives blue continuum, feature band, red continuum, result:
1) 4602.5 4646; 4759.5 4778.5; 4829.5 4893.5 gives 3.58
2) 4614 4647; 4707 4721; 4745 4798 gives -1.25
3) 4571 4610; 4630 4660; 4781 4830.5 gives -2.08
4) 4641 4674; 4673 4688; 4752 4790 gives -1.18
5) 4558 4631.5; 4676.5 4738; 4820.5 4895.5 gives -1.67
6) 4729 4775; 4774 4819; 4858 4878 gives 3.71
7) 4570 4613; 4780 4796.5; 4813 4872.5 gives 3.00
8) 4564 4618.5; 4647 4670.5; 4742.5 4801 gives -2.30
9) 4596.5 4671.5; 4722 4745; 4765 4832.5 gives -1.24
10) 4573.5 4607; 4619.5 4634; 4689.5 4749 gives -0.27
